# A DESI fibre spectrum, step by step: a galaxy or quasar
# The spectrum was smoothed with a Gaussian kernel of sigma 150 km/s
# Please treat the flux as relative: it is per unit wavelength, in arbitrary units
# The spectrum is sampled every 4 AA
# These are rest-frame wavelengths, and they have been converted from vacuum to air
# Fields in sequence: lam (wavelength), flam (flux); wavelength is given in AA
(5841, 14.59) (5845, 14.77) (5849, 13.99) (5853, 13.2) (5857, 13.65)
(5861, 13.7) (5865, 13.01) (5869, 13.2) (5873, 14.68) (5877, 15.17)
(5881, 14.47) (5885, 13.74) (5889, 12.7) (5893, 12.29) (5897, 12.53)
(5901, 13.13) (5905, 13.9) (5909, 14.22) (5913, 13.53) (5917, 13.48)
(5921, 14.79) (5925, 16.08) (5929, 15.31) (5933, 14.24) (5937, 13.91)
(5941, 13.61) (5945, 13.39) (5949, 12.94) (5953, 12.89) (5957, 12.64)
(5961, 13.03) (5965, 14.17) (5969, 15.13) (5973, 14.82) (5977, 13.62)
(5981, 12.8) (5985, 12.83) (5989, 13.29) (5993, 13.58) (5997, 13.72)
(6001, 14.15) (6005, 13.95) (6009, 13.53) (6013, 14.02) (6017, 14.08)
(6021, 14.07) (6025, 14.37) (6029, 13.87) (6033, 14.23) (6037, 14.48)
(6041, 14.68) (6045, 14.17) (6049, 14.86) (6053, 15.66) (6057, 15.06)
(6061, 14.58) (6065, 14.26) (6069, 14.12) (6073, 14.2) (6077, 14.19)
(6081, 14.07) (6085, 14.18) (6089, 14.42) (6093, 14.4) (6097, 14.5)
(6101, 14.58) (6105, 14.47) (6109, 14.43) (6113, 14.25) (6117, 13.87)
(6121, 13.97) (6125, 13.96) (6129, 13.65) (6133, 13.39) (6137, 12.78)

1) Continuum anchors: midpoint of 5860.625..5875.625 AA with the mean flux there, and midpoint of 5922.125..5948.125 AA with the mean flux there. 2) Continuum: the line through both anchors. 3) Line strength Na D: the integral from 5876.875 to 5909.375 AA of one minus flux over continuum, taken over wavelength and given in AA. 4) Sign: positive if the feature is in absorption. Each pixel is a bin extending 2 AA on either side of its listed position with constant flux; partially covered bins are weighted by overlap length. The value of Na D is 1.2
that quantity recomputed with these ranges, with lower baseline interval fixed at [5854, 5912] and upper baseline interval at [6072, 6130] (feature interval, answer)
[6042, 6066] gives -1.19 AA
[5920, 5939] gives -1.59 AA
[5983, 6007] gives 0.57 AA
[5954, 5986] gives 0.49 AA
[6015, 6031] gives -0.12 AA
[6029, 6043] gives -0.35 AA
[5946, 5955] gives 0.53 AA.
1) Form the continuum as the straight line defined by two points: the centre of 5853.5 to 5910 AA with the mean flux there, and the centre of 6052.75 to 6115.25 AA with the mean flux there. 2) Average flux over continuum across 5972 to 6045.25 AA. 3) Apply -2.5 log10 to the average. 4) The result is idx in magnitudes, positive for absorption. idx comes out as 0.017 mag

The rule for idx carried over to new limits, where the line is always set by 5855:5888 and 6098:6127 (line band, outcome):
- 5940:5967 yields 0.06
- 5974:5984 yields 0.06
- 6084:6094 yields -0.01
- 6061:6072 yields -0.01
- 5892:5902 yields 0.11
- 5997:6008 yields 0.01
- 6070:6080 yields 0.00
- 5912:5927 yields -0.04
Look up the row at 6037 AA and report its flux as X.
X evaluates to 14.48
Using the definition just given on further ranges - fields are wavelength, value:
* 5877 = 15.17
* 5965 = 14.17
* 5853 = 13.2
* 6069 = 14.12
